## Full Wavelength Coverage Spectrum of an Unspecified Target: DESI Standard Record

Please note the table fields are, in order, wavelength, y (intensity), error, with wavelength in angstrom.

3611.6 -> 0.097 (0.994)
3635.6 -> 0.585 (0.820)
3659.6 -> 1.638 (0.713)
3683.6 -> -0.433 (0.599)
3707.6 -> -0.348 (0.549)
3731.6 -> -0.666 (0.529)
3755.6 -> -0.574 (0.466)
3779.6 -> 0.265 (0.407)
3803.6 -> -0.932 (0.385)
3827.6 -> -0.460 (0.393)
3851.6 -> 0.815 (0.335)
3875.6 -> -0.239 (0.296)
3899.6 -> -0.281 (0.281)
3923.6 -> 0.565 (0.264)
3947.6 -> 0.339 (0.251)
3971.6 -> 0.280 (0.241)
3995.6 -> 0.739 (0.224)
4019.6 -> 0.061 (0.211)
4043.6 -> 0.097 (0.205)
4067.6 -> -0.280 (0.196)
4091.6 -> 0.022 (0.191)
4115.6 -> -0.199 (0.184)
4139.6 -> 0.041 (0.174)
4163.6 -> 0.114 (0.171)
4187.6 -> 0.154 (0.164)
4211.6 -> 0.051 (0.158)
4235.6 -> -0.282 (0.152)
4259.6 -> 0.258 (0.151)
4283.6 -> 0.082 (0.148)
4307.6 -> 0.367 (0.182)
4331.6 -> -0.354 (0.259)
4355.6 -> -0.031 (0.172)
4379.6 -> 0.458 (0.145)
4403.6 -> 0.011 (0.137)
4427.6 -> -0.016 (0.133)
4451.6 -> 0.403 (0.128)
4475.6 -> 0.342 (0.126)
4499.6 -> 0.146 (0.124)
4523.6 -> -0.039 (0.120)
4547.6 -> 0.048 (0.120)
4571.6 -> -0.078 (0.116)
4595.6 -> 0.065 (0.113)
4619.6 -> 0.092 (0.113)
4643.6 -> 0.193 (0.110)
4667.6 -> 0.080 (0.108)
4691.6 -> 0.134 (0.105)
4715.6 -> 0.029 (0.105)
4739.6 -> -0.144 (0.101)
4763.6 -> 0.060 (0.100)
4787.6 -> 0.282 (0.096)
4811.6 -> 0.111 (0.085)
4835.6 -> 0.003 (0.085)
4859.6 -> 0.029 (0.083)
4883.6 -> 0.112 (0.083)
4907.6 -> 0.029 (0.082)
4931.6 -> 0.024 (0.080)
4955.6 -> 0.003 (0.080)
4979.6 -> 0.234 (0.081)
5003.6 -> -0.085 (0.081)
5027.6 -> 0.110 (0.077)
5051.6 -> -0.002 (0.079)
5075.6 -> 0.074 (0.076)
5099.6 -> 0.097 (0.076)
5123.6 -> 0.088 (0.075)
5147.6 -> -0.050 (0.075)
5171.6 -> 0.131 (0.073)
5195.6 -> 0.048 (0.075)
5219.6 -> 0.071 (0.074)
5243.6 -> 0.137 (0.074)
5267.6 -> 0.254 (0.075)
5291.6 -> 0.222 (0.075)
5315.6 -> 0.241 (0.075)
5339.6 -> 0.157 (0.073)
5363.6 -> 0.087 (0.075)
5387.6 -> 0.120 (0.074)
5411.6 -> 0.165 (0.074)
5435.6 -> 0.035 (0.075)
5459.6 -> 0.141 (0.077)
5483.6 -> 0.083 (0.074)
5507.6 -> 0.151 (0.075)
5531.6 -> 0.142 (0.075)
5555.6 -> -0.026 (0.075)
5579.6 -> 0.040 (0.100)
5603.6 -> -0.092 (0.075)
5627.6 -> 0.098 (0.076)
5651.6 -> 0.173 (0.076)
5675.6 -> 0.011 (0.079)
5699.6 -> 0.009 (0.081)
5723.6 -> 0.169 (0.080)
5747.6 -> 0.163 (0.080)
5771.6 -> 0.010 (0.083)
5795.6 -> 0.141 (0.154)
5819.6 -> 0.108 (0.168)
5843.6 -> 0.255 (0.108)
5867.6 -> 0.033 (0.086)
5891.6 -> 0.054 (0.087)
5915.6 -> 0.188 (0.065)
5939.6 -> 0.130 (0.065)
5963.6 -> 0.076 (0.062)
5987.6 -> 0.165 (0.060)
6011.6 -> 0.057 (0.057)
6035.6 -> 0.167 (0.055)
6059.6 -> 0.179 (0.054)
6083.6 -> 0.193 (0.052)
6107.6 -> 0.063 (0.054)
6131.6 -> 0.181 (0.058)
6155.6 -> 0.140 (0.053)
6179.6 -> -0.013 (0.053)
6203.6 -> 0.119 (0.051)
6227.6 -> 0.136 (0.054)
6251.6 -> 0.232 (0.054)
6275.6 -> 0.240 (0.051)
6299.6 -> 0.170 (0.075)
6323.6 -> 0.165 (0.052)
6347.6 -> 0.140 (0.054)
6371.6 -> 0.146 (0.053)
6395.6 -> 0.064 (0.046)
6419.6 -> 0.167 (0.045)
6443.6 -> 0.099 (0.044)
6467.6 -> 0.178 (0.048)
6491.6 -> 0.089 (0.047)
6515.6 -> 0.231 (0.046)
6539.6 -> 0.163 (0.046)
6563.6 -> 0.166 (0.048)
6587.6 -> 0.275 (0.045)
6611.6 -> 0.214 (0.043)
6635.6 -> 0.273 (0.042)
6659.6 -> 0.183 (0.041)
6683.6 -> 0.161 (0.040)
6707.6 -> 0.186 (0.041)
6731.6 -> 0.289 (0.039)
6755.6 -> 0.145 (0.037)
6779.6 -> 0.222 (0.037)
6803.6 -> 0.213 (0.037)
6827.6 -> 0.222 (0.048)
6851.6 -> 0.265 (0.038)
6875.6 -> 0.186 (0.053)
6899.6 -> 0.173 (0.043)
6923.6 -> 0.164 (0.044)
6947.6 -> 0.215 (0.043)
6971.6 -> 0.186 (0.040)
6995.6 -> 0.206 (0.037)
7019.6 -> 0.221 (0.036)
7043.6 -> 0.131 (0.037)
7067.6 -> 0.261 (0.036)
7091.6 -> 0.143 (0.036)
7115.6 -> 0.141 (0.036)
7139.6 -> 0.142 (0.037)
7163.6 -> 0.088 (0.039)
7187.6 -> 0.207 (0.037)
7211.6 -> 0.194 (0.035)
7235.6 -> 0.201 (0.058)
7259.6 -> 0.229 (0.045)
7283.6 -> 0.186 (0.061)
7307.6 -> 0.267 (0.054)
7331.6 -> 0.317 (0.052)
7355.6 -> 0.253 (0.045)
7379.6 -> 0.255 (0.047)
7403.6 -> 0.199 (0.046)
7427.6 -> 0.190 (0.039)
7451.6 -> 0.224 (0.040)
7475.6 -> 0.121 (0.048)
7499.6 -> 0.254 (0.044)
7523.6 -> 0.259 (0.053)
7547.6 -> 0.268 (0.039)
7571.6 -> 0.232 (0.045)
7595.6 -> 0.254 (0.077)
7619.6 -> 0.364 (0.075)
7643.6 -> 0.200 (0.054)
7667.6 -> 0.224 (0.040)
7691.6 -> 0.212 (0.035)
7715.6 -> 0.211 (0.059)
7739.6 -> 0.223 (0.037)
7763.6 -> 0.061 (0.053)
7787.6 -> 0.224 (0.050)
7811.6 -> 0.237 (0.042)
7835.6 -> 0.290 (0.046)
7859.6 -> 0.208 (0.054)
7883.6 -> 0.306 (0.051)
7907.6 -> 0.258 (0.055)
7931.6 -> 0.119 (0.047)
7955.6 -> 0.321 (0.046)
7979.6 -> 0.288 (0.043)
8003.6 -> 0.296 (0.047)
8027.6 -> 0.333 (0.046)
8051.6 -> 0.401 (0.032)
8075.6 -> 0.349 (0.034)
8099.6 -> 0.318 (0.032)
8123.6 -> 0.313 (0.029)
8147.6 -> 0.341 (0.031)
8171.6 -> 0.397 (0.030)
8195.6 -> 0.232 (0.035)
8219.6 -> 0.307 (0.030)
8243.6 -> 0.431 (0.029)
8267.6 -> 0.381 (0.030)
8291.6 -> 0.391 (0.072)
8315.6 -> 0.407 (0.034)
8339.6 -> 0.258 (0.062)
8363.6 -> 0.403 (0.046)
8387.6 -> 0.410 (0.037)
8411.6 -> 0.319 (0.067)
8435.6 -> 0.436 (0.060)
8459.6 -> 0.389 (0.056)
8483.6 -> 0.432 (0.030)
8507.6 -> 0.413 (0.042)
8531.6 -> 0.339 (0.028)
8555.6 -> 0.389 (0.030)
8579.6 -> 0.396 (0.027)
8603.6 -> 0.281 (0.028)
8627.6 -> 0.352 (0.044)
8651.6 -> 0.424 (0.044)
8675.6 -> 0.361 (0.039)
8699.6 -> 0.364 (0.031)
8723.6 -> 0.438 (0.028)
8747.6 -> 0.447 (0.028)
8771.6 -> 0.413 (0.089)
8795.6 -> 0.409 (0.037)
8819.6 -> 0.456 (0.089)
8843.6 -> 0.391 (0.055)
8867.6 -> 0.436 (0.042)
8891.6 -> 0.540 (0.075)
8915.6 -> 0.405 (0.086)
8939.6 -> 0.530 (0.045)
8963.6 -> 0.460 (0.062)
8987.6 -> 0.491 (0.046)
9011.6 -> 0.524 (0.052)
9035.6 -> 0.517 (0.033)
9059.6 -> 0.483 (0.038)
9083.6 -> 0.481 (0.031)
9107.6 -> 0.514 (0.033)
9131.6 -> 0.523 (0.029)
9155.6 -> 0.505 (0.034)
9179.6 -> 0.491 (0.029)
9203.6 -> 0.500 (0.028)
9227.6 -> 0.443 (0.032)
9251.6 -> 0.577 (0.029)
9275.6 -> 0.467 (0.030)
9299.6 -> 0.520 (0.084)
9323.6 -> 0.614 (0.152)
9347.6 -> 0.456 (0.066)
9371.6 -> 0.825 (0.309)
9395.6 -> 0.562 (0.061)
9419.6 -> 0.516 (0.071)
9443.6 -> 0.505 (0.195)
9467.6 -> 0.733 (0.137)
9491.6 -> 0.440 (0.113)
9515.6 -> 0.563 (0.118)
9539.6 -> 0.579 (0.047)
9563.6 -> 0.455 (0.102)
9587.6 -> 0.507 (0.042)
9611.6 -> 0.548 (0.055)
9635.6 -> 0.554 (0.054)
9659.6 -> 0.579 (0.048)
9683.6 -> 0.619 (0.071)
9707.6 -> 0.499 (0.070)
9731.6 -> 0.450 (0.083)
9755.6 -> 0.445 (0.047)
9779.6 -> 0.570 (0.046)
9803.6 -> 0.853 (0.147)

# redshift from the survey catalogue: 1.00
